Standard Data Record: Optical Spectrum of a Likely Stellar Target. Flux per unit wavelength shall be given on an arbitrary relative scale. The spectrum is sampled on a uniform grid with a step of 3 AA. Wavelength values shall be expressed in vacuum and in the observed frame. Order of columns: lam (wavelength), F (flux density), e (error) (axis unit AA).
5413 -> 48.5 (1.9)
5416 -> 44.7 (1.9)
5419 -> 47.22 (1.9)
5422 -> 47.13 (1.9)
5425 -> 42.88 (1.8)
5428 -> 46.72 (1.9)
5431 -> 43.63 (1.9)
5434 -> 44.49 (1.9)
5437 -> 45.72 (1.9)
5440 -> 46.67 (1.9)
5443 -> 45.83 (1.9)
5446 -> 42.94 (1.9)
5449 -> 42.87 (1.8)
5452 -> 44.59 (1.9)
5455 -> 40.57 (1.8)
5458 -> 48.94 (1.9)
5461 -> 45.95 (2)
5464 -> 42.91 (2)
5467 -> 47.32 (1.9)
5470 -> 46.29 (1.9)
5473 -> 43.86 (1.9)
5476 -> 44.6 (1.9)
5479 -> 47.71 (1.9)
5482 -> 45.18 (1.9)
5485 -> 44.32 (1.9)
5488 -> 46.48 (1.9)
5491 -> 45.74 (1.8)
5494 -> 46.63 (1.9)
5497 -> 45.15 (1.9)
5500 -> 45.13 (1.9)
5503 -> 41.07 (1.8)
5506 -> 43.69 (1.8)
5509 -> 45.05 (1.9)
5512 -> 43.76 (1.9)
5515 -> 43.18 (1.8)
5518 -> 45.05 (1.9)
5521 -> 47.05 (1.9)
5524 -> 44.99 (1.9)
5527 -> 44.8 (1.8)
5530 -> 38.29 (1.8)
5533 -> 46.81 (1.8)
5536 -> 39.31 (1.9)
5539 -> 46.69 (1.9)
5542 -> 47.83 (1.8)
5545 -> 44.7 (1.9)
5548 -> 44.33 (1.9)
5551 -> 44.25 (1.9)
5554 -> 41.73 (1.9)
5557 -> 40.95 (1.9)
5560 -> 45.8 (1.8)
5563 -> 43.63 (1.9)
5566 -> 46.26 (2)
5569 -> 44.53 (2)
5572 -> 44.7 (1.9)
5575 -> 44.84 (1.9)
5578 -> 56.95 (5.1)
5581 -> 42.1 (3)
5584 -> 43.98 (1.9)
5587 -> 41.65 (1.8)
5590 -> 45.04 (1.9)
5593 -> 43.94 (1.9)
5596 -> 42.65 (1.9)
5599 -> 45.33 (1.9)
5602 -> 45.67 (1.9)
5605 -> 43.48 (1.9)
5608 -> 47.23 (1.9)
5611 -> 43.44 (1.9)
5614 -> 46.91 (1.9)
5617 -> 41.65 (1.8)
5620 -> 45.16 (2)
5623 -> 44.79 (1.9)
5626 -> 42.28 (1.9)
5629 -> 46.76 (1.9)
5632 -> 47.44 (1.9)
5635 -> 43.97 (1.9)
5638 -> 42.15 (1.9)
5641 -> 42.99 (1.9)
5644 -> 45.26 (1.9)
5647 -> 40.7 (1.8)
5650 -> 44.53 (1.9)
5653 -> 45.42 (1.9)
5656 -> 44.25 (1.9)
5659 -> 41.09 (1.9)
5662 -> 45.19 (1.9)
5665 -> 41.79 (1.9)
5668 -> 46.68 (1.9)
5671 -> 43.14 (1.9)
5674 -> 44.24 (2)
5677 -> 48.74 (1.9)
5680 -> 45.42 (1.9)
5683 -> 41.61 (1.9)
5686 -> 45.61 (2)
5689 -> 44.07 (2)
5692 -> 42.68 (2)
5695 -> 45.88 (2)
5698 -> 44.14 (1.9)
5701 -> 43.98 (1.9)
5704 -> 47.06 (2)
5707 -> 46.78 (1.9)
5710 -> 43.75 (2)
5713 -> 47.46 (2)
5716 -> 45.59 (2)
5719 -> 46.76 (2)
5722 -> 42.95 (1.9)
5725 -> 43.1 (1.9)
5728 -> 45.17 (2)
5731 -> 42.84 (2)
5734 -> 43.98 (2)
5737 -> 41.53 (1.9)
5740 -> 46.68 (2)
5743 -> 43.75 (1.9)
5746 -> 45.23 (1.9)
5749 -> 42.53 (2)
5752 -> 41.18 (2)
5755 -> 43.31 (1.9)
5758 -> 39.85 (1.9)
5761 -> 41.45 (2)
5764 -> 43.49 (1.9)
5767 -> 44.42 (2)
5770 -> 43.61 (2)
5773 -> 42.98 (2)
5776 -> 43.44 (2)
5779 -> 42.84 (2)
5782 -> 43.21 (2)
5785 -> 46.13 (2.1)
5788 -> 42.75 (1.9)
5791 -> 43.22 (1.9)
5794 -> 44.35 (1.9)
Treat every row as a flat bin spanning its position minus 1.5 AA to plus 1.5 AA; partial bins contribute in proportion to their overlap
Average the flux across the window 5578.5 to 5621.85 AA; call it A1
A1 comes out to 44.5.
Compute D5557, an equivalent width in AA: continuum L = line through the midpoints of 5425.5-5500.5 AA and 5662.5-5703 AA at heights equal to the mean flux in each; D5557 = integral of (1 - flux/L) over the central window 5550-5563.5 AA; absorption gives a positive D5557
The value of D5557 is 0.5 AA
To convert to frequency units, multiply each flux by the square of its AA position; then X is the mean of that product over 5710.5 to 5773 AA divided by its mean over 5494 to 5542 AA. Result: 1.07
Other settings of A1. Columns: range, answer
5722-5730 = 43.8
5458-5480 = 45.7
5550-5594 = 44.7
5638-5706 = 44.3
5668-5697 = 44.7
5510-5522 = 44.7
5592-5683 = 44.4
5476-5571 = 44.5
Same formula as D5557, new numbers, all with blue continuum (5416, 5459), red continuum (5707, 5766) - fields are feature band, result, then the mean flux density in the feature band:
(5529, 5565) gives 0.6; 43.8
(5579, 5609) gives 0.1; 44.3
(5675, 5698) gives -0.4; 44.8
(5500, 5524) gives 0.2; 44.2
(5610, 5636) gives -0.3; 44.7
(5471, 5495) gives -0.4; 45.6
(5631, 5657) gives 0.1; 44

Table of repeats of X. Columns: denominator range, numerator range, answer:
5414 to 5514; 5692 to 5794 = 1.08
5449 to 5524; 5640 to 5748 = 1.06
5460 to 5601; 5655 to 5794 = 1.05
